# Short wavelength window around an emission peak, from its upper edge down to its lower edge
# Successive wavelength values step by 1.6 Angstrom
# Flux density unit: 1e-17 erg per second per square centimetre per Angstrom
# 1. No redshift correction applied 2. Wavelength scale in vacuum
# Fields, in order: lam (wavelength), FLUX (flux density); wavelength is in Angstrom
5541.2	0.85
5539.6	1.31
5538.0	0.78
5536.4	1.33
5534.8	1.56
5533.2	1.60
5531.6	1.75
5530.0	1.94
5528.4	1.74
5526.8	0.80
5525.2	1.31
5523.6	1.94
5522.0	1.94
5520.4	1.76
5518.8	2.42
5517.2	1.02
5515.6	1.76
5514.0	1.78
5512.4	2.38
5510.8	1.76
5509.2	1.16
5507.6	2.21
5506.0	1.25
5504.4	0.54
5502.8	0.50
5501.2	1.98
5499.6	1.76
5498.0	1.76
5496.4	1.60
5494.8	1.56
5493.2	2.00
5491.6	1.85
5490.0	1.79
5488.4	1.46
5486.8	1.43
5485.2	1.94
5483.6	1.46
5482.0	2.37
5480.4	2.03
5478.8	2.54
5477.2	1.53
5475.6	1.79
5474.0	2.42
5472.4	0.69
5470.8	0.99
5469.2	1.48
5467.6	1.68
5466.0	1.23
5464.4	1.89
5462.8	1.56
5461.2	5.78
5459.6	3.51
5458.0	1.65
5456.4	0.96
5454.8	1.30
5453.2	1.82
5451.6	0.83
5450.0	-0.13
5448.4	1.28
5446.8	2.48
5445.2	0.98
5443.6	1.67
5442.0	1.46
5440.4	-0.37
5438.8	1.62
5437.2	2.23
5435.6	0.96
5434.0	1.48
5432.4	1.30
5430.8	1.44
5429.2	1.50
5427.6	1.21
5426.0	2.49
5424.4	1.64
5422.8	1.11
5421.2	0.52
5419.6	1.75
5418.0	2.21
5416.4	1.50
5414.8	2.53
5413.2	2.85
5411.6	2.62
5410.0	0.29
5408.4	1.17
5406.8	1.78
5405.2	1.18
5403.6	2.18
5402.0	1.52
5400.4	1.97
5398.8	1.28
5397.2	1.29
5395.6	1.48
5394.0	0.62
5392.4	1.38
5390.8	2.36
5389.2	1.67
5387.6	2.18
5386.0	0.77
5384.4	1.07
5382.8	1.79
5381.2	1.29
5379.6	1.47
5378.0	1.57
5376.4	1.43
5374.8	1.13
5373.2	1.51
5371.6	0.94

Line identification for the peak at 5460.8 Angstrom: H-beta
